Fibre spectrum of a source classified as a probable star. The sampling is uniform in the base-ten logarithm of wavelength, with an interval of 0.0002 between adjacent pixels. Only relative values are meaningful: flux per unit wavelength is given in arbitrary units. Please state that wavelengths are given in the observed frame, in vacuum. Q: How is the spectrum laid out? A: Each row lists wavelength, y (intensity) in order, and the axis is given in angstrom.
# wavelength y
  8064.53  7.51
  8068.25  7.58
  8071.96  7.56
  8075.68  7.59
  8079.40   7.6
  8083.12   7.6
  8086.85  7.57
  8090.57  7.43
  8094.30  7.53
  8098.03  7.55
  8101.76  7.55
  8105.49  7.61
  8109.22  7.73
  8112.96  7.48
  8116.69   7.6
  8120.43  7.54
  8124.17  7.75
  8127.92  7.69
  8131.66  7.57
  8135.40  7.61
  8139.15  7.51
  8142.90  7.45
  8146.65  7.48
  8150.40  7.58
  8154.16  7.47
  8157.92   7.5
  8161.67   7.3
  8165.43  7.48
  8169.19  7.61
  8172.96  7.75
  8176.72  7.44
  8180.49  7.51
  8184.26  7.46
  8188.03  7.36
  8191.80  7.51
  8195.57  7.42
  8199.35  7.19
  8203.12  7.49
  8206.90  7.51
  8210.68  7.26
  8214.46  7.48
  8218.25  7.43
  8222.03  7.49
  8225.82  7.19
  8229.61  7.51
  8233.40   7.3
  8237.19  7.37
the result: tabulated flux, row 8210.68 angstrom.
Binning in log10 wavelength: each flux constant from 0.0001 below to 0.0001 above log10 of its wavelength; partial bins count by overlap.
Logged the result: 7.26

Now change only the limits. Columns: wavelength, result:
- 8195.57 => 7.42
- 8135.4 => 7.61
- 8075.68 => 7.59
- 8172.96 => 7.75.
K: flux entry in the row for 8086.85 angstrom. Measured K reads 7.57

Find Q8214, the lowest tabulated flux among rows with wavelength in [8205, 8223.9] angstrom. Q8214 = 7.26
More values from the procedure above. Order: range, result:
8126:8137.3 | 7.57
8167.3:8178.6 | 7.44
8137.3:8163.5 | 7.3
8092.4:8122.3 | 7.48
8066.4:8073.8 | 7.56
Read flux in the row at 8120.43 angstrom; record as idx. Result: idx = 7.54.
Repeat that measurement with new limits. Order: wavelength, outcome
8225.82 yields 7.19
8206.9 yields 7.51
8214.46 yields 7.48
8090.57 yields 7.43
